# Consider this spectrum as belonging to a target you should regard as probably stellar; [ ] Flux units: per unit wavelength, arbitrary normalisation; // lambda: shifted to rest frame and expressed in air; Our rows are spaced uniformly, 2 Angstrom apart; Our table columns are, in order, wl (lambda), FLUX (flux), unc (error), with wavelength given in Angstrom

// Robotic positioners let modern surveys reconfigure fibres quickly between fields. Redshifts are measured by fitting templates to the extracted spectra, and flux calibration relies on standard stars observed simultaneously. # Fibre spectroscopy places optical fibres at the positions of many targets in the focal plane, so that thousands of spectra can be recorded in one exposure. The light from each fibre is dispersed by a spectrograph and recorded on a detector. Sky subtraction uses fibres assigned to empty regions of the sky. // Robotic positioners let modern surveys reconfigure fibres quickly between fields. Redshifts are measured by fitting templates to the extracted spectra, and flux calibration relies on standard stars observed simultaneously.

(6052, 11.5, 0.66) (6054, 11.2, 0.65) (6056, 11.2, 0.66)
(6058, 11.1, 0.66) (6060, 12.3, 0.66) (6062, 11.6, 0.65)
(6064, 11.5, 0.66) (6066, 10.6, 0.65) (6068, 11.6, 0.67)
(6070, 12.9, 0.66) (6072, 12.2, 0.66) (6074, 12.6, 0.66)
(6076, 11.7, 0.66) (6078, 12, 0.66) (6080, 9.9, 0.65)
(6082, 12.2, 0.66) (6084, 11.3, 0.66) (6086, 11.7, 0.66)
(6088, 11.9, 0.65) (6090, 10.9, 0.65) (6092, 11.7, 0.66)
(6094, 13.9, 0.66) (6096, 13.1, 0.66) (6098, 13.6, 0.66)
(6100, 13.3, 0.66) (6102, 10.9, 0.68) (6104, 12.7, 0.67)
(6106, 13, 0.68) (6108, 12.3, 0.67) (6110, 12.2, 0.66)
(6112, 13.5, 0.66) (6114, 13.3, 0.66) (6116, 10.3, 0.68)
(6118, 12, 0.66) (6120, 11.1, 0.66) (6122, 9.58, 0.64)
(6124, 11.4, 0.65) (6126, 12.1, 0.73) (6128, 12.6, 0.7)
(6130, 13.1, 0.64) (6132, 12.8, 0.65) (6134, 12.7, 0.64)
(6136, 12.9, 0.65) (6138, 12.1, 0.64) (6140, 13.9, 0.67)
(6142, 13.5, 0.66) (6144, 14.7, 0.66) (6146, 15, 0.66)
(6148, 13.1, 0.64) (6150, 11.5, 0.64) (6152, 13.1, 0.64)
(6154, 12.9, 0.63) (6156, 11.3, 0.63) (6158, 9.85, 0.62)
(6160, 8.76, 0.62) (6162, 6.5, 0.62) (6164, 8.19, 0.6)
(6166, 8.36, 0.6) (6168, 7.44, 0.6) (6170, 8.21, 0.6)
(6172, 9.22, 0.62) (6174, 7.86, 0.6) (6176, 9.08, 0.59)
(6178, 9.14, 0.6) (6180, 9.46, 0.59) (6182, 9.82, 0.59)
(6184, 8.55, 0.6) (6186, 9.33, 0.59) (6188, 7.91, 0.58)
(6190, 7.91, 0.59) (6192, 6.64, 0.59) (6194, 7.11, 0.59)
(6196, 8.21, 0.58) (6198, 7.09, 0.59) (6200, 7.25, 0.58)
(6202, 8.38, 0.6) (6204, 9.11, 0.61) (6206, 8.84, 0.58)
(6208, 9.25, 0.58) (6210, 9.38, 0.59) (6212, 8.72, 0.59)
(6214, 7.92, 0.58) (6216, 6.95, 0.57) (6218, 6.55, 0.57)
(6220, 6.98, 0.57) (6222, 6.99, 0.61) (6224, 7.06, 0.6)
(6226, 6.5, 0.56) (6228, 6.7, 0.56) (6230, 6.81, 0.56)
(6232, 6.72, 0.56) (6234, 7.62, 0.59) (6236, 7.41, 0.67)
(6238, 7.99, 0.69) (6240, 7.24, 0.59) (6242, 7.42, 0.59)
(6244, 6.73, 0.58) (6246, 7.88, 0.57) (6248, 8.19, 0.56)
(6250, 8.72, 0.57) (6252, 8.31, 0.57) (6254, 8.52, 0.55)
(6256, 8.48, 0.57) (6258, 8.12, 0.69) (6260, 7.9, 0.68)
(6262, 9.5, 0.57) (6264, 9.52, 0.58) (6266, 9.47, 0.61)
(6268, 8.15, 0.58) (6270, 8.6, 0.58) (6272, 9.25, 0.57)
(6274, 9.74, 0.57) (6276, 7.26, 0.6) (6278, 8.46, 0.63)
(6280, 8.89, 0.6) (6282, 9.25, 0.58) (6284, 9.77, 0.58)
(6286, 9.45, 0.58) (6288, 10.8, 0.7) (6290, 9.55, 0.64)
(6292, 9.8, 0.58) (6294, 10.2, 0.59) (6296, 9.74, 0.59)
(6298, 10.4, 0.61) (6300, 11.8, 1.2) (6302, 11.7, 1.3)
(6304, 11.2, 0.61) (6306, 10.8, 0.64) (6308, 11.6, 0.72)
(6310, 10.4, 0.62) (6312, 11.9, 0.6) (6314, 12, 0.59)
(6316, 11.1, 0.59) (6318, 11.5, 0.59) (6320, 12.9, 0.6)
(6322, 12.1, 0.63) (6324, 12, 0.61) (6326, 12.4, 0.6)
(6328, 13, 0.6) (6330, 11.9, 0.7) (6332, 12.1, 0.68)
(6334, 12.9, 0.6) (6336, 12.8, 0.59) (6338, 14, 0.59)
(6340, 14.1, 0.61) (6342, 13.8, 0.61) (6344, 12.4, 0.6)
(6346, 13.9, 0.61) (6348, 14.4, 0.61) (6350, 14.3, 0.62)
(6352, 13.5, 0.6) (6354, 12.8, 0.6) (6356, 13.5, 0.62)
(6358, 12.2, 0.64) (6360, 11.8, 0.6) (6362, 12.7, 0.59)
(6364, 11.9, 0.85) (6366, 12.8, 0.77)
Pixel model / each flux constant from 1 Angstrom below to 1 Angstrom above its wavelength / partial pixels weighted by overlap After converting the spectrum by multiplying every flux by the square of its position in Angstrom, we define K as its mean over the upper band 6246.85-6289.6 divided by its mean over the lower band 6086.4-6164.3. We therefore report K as 0.77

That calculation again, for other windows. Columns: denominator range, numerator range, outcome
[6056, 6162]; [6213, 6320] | 0.78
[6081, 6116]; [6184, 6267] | 0.66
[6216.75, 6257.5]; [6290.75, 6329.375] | 1.57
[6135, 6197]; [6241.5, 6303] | 0.94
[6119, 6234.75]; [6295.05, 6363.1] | 1.37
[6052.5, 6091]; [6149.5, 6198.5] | 0.80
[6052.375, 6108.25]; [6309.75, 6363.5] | 1.15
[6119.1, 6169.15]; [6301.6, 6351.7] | 1.15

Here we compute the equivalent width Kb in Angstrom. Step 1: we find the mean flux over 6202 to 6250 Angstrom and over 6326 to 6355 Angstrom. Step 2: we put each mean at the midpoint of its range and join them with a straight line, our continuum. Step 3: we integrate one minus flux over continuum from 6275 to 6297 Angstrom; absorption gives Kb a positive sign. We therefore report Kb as 2.53 Angstrom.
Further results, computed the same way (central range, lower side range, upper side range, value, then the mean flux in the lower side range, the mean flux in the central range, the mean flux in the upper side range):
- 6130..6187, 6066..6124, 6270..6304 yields 2.9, 12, 10.7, 9.76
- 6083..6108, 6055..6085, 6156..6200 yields -3.4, 11.6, 12.3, 8.36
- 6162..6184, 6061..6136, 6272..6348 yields 6.0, 12.1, 8.57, 11.3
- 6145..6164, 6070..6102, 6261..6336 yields 0.8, 12.1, 11.2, 10.6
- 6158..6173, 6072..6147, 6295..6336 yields 4.9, 12.4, 8.21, 11.7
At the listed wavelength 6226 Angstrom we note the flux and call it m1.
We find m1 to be 6.5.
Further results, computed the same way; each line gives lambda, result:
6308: 11.6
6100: 13.3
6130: 13.1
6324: 12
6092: 11.7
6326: 12.4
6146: 15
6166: 8.36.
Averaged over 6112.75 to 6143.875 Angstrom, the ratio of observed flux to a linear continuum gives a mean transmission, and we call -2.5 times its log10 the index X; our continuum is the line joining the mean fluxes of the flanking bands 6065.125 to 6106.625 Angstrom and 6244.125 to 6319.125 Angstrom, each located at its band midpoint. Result -0.07 mag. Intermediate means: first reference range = 12.1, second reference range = 9.64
